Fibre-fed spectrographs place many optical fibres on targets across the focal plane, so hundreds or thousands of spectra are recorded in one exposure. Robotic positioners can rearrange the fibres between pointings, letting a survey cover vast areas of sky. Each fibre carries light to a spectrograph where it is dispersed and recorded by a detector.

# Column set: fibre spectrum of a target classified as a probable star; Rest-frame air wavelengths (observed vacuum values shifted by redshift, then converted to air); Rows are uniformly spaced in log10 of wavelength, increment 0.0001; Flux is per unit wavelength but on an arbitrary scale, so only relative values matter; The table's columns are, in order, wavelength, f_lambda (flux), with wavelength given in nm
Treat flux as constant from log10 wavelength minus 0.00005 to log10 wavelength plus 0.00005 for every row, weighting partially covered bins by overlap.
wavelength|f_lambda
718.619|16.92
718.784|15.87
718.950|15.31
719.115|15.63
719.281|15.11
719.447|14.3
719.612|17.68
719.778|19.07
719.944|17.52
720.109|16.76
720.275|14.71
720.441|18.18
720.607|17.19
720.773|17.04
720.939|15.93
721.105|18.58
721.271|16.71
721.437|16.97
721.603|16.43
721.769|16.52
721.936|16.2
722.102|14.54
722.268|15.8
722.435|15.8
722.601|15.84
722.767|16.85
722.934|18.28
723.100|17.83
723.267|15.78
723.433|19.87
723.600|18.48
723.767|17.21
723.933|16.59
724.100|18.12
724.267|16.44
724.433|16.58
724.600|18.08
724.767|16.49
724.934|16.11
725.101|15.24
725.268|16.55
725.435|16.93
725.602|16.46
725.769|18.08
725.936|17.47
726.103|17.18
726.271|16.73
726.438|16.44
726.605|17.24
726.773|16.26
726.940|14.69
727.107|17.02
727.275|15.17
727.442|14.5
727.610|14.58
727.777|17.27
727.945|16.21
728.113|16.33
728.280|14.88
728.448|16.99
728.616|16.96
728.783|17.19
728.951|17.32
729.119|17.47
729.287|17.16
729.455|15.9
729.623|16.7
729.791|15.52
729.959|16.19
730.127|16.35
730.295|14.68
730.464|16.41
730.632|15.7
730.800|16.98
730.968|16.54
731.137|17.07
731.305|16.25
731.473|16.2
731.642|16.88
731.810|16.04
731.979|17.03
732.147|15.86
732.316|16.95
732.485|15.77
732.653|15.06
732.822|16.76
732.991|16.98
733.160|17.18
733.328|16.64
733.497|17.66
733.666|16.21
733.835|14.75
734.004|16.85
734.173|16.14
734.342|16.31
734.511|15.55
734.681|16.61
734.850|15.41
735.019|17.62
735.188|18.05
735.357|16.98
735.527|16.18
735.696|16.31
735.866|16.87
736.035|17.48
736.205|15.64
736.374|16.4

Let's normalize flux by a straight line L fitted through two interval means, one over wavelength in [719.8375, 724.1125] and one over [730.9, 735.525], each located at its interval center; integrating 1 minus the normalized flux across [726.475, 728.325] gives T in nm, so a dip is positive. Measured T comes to 0.093 nm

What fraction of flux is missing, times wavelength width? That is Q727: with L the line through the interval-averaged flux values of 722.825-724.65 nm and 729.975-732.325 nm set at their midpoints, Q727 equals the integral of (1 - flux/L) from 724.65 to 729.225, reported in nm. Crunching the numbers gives 0.15 nm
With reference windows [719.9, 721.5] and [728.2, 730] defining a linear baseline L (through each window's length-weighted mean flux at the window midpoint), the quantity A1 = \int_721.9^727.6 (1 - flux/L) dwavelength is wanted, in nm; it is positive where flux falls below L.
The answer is 0.04 nm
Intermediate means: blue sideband 17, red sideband 16.6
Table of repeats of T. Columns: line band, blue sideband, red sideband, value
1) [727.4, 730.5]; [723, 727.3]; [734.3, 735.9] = 0.10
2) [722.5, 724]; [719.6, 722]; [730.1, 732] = -0.05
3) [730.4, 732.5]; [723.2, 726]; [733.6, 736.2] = 0.03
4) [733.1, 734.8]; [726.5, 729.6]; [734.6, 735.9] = 0.03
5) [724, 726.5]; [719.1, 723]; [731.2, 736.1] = -0.05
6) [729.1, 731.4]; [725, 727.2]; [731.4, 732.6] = 0.02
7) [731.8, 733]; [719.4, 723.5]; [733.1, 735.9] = 0.02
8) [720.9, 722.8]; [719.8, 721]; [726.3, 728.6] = 0.04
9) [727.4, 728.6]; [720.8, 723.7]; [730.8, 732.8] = 0.05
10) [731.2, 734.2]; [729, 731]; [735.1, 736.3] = 0.02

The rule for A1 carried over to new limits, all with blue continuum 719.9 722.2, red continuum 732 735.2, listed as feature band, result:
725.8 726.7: -0.03 nm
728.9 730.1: -0.01 nm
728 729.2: -0.02 nm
